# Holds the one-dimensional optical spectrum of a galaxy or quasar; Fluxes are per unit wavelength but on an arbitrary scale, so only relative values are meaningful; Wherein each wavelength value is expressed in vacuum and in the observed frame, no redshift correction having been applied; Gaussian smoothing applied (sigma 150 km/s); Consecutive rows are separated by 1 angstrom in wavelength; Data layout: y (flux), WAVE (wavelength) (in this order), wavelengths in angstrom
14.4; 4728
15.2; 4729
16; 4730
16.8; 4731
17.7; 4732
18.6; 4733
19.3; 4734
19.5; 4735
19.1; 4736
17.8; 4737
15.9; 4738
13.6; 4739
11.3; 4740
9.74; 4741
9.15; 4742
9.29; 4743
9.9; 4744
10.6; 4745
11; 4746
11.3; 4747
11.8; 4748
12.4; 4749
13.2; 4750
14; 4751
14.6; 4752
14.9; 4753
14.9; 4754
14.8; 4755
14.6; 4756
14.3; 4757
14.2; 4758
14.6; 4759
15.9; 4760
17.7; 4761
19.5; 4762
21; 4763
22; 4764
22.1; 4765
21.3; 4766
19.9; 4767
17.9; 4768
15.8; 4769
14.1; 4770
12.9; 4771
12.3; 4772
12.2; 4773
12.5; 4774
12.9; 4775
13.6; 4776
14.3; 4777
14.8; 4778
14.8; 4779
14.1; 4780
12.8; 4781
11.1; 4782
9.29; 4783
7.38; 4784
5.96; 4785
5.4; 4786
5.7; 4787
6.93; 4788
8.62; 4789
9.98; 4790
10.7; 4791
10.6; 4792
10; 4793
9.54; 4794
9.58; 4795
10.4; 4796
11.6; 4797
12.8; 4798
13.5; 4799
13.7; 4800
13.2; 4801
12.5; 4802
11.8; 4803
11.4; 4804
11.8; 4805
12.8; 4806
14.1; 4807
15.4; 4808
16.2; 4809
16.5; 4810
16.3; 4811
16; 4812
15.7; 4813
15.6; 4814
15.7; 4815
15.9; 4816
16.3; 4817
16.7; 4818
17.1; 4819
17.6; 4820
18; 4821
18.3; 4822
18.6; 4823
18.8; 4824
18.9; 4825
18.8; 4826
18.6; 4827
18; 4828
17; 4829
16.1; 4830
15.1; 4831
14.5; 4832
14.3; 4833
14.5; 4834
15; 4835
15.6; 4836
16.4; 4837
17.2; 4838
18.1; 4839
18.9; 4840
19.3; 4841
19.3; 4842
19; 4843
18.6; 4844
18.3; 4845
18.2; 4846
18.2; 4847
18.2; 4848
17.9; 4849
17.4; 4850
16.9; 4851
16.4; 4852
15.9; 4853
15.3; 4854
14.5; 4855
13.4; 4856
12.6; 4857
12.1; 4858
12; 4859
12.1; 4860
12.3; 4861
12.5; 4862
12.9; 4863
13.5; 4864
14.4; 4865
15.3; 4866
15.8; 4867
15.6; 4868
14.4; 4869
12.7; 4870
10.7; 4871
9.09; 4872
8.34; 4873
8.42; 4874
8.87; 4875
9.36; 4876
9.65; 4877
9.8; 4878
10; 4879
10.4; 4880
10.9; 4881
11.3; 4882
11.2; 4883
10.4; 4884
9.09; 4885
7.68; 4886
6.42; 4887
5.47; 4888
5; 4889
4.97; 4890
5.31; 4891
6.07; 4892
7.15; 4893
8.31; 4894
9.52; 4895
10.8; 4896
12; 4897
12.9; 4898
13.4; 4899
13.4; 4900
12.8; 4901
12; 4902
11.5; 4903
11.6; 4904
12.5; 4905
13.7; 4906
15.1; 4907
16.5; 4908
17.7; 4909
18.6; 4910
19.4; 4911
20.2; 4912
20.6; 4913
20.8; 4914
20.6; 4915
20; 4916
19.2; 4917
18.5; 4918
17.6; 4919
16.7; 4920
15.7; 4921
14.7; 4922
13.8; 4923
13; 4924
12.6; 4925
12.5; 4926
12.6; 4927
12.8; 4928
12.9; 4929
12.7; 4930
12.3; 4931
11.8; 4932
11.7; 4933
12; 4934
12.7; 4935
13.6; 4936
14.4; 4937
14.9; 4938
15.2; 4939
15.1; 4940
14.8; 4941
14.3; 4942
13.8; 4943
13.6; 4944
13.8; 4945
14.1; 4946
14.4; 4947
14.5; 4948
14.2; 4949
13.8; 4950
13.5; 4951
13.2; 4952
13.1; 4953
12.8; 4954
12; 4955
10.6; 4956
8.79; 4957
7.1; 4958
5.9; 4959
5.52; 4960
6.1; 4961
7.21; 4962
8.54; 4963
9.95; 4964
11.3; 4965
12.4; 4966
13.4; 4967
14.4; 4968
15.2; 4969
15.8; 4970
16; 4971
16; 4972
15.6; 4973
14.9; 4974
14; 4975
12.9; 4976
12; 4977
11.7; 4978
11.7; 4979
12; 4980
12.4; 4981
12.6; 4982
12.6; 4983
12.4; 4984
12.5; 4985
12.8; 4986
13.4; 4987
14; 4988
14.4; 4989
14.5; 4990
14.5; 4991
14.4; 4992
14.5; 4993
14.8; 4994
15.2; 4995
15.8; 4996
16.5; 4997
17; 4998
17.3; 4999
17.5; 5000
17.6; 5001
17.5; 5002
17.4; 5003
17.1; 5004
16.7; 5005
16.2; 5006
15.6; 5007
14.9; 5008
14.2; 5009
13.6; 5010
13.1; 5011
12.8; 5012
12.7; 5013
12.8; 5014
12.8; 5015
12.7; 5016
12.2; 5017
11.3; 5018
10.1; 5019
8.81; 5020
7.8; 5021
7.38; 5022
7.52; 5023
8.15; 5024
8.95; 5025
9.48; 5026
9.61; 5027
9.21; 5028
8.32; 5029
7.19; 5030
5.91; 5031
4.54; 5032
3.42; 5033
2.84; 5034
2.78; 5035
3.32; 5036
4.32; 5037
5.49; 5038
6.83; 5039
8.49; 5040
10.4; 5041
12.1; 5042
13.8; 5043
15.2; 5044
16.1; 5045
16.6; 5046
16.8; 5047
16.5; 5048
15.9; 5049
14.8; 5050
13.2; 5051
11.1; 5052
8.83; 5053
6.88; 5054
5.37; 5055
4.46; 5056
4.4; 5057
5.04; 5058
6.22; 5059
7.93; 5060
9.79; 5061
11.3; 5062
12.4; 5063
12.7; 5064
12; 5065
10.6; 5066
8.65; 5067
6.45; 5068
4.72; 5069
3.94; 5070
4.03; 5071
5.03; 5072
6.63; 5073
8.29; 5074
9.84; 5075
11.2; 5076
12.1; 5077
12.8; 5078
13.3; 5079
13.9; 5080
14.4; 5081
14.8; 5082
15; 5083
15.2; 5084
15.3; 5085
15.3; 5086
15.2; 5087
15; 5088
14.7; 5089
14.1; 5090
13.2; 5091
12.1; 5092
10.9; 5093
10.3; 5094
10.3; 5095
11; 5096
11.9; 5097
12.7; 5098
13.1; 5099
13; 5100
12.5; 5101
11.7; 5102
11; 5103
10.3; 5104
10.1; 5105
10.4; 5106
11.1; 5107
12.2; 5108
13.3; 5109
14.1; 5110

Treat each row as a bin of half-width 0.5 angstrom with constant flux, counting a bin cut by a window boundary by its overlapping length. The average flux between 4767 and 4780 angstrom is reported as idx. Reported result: 14.2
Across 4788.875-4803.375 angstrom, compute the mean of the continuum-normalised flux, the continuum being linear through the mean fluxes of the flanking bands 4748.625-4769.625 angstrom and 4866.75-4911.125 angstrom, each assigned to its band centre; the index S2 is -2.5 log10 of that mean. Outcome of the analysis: 0.31 mag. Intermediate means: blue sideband 16.7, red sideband 10.9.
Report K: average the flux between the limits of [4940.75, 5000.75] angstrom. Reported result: 13.1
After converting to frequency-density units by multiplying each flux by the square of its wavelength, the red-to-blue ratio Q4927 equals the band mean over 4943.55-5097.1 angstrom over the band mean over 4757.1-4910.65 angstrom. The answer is 0.92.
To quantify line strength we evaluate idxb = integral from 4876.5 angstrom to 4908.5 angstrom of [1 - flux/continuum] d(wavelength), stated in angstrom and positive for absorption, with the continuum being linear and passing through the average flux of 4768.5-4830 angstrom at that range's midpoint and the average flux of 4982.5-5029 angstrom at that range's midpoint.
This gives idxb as 7.61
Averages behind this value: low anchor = 13.5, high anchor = 13.3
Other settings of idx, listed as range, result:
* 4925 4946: 13.4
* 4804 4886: 14.8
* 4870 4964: 12.3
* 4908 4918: 19.5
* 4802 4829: 16.1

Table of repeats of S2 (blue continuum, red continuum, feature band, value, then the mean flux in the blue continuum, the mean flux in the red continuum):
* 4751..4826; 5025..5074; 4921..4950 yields -0.216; 14.2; 8.78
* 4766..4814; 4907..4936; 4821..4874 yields -0.134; 12.5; 15.7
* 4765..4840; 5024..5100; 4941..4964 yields 0.042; 14.1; 10.2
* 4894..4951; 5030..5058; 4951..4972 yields 0.146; 14.5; 9.16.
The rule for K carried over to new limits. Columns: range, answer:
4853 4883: 12.1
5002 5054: 11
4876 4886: 10.1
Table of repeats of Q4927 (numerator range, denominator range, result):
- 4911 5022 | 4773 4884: 1.05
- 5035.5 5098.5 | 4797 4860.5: 0.75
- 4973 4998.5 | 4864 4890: 1.39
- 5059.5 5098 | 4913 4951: 0.81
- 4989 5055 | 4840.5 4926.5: 0.93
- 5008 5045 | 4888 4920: 0.71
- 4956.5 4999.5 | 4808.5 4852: 0.79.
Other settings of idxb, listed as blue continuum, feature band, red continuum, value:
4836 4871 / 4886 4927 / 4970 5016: 4.9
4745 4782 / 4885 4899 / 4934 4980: 5.6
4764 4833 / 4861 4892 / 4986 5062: 6.8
